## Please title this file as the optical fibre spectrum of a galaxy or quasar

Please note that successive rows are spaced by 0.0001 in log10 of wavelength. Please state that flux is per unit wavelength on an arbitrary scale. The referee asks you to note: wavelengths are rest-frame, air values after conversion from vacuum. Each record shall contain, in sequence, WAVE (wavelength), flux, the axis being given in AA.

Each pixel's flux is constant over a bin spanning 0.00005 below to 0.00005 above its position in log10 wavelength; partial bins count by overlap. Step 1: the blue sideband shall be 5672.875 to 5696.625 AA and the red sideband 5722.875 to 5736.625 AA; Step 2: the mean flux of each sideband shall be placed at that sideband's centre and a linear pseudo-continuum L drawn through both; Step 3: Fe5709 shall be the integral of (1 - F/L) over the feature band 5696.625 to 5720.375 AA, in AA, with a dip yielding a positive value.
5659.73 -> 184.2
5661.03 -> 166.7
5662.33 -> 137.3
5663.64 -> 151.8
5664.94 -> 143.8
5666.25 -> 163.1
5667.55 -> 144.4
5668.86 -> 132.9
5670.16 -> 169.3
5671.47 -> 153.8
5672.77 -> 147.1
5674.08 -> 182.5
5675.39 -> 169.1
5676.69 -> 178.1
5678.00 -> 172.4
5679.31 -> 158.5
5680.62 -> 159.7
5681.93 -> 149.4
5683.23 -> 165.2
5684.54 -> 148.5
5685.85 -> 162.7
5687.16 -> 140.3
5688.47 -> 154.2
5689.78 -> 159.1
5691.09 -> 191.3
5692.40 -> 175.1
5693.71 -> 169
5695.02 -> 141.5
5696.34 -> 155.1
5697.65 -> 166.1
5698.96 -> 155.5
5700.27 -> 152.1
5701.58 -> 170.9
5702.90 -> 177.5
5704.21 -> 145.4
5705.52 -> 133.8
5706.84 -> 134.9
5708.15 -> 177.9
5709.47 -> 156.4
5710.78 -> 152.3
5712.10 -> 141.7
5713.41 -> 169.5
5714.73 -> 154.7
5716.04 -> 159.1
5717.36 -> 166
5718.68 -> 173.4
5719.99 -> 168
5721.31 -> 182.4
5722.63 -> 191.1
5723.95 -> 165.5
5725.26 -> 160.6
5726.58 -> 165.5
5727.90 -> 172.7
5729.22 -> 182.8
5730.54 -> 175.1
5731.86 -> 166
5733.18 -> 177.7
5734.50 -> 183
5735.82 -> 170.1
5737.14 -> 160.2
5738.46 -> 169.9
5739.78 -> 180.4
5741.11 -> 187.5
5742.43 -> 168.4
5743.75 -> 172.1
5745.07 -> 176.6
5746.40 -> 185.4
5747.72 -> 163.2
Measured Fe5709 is 1.32 AA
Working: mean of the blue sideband 163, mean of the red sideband 172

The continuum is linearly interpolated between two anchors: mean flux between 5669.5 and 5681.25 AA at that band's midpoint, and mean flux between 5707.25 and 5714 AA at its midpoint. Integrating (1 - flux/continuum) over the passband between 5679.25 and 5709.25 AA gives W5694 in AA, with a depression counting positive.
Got 0.64 AA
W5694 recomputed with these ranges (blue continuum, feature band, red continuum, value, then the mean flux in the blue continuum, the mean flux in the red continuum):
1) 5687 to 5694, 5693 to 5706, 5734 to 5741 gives 0.8 AA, 166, 174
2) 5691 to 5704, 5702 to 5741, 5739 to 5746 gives 1.0 AA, 164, 177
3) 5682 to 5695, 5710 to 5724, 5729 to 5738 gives 0.3 AA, 161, 173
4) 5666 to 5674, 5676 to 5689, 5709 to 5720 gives -0.3 AA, 153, 160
